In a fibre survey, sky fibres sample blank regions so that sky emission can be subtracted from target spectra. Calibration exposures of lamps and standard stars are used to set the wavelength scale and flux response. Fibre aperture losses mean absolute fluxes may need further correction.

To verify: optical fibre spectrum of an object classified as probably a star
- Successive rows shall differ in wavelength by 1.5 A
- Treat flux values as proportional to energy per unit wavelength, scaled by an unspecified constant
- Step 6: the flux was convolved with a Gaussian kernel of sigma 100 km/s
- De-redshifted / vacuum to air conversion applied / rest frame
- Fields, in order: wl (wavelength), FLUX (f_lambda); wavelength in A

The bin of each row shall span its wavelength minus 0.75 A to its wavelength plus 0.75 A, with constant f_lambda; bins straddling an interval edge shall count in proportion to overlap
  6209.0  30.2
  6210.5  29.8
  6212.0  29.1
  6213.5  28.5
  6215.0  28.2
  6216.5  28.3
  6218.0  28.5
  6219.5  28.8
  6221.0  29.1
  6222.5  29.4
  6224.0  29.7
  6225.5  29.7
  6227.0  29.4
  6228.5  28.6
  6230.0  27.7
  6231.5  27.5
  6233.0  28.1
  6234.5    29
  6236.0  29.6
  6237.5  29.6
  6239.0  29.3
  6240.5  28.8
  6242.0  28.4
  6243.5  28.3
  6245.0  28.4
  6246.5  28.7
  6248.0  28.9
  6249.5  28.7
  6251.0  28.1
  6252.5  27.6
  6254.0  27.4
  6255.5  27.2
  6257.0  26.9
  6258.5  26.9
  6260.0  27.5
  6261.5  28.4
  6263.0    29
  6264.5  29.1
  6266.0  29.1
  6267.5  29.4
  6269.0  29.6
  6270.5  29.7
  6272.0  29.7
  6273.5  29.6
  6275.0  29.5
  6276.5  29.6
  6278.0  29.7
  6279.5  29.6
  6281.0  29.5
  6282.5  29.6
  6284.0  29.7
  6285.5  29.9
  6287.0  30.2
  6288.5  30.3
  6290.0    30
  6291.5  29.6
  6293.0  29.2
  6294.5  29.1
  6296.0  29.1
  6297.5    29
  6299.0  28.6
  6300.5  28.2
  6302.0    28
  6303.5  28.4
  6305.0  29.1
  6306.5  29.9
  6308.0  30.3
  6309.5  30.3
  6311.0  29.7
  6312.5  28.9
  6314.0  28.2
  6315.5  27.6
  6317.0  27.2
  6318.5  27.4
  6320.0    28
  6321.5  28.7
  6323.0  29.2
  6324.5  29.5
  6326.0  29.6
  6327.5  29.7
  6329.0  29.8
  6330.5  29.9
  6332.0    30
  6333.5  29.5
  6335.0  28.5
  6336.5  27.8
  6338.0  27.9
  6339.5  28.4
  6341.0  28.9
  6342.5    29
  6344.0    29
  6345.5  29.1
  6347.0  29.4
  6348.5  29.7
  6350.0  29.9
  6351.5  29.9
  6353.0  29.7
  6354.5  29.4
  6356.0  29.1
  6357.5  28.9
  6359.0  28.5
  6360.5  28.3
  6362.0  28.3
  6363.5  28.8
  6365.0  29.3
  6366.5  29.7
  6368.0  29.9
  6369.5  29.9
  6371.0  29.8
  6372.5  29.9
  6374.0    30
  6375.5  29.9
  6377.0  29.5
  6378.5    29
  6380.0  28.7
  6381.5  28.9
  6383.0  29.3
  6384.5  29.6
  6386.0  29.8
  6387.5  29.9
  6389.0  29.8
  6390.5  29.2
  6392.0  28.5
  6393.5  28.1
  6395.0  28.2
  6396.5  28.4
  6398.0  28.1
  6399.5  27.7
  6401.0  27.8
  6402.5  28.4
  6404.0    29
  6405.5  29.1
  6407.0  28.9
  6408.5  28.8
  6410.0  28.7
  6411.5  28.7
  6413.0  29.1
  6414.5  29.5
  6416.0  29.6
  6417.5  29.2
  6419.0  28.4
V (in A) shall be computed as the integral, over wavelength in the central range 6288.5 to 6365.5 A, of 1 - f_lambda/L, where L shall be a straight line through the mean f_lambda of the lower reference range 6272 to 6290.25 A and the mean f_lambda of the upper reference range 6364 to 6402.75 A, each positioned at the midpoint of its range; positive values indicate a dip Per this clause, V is 1.2 A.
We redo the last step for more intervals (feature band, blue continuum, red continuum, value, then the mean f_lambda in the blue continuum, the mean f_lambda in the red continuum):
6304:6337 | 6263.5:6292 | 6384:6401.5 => 0.3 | 29.6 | 28.8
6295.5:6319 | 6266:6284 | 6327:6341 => 0.4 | 29.6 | 29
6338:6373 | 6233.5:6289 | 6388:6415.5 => -0.6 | 28.9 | 28.7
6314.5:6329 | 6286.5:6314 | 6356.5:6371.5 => 0.3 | 29.3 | 29.1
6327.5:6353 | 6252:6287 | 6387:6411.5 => -0.4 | 28.9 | 28.7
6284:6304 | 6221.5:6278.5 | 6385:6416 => -0.3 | 28.7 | 28.8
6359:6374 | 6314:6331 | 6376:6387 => -0.1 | 28.7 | 29.3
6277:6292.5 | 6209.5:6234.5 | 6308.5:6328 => -0.5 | 28.8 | 28.8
